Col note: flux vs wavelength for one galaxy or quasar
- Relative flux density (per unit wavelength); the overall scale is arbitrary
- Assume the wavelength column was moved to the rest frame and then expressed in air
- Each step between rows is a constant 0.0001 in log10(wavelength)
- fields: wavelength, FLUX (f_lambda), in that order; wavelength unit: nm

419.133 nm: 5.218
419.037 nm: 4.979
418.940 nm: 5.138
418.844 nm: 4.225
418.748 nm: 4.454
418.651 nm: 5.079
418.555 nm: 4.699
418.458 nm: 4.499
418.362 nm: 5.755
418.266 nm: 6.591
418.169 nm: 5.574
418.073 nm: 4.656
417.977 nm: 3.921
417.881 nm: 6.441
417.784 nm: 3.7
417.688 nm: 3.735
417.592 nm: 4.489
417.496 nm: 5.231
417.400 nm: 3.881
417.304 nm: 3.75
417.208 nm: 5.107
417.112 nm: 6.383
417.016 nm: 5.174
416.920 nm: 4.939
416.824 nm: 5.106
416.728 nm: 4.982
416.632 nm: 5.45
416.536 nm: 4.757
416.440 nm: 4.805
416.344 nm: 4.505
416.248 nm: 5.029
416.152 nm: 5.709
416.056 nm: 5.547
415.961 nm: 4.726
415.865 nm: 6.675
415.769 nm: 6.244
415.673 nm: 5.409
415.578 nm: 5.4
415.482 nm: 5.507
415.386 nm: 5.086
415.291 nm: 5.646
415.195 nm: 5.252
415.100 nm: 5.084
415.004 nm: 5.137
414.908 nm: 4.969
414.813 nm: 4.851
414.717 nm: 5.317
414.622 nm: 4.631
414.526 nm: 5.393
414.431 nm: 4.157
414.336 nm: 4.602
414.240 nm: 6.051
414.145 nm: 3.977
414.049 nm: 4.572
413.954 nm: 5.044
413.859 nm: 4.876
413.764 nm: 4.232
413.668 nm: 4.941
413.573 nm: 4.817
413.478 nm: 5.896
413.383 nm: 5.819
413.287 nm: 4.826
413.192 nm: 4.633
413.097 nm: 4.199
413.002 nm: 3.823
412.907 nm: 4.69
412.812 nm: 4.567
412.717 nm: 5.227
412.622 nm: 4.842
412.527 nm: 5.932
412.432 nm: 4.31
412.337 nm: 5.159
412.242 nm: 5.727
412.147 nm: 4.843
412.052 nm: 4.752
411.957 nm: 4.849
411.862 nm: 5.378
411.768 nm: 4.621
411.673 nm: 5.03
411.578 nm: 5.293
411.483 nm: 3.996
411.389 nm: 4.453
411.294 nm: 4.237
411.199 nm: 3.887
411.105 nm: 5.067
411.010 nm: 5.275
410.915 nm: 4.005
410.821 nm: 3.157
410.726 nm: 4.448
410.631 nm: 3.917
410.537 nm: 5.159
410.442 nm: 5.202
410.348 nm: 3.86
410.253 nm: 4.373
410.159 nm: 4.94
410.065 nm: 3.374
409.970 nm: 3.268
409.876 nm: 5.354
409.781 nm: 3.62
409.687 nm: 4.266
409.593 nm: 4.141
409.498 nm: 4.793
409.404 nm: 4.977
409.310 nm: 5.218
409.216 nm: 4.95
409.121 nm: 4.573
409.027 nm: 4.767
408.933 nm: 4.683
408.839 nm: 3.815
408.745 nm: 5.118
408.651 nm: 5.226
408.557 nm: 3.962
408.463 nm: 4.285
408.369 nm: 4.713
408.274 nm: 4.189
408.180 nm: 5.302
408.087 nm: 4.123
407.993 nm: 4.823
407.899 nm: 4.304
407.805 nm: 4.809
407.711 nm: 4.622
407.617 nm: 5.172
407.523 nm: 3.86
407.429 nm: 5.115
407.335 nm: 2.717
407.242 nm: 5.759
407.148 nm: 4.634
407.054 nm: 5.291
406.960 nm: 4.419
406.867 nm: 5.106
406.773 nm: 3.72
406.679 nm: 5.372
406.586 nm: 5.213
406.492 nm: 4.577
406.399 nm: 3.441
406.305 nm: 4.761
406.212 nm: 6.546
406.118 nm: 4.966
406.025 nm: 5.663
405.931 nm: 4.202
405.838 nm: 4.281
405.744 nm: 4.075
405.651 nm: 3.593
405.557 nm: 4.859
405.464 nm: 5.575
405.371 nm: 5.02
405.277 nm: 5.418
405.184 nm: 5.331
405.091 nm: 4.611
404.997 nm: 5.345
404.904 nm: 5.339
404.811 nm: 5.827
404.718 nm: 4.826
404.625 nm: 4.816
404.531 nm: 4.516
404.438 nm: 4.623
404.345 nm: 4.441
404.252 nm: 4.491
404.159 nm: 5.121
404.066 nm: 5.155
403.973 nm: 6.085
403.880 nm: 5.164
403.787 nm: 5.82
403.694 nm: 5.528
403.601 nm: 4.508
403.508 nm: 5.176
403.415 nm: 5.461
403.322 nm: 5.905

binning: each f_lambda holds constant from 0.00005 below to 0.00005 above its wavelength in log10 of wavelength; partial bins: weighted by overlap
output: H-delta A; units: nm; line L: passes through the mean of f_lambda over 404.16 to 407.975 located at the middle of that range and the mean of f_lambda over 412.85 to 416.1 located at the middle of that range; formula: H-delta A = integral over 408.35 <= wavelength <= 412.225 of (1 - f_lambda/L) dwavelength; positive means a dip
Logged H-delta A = 0.301 nm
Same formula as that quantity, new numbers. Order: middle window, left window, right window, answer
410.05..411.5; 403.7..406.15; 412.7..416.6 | 0.19 nm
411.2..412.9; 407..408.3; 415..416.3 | 0.08 nm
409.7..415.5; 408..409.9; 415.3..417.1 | 0.25 nm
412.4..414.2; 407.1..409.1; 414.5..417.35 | 0.07 nm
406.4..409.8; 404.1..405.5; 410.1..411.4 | 0.05 nm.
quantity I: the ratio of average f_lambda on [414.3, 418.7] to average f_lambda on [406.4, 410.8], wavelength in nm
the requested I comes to 1.12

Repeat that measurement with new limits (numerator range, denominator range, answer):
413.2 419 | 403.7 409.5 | 1.05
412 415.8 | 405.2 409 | 1.07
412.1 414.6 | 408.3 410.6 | 1.08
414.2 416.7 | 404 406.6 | 1.07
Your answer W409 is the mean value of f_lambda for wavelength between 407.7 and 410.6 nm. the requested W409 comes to 4.54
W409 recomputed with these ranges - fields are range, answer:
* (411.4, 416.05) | 5.02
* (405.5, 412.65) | 4.62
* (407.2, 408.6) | 4.51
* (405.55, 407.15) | 4.7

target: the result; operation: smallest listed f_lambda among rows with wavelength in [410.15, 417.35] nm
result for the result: 3.157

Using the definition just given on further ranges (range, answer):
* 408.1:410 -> 3.268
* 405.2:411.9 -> 2.717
